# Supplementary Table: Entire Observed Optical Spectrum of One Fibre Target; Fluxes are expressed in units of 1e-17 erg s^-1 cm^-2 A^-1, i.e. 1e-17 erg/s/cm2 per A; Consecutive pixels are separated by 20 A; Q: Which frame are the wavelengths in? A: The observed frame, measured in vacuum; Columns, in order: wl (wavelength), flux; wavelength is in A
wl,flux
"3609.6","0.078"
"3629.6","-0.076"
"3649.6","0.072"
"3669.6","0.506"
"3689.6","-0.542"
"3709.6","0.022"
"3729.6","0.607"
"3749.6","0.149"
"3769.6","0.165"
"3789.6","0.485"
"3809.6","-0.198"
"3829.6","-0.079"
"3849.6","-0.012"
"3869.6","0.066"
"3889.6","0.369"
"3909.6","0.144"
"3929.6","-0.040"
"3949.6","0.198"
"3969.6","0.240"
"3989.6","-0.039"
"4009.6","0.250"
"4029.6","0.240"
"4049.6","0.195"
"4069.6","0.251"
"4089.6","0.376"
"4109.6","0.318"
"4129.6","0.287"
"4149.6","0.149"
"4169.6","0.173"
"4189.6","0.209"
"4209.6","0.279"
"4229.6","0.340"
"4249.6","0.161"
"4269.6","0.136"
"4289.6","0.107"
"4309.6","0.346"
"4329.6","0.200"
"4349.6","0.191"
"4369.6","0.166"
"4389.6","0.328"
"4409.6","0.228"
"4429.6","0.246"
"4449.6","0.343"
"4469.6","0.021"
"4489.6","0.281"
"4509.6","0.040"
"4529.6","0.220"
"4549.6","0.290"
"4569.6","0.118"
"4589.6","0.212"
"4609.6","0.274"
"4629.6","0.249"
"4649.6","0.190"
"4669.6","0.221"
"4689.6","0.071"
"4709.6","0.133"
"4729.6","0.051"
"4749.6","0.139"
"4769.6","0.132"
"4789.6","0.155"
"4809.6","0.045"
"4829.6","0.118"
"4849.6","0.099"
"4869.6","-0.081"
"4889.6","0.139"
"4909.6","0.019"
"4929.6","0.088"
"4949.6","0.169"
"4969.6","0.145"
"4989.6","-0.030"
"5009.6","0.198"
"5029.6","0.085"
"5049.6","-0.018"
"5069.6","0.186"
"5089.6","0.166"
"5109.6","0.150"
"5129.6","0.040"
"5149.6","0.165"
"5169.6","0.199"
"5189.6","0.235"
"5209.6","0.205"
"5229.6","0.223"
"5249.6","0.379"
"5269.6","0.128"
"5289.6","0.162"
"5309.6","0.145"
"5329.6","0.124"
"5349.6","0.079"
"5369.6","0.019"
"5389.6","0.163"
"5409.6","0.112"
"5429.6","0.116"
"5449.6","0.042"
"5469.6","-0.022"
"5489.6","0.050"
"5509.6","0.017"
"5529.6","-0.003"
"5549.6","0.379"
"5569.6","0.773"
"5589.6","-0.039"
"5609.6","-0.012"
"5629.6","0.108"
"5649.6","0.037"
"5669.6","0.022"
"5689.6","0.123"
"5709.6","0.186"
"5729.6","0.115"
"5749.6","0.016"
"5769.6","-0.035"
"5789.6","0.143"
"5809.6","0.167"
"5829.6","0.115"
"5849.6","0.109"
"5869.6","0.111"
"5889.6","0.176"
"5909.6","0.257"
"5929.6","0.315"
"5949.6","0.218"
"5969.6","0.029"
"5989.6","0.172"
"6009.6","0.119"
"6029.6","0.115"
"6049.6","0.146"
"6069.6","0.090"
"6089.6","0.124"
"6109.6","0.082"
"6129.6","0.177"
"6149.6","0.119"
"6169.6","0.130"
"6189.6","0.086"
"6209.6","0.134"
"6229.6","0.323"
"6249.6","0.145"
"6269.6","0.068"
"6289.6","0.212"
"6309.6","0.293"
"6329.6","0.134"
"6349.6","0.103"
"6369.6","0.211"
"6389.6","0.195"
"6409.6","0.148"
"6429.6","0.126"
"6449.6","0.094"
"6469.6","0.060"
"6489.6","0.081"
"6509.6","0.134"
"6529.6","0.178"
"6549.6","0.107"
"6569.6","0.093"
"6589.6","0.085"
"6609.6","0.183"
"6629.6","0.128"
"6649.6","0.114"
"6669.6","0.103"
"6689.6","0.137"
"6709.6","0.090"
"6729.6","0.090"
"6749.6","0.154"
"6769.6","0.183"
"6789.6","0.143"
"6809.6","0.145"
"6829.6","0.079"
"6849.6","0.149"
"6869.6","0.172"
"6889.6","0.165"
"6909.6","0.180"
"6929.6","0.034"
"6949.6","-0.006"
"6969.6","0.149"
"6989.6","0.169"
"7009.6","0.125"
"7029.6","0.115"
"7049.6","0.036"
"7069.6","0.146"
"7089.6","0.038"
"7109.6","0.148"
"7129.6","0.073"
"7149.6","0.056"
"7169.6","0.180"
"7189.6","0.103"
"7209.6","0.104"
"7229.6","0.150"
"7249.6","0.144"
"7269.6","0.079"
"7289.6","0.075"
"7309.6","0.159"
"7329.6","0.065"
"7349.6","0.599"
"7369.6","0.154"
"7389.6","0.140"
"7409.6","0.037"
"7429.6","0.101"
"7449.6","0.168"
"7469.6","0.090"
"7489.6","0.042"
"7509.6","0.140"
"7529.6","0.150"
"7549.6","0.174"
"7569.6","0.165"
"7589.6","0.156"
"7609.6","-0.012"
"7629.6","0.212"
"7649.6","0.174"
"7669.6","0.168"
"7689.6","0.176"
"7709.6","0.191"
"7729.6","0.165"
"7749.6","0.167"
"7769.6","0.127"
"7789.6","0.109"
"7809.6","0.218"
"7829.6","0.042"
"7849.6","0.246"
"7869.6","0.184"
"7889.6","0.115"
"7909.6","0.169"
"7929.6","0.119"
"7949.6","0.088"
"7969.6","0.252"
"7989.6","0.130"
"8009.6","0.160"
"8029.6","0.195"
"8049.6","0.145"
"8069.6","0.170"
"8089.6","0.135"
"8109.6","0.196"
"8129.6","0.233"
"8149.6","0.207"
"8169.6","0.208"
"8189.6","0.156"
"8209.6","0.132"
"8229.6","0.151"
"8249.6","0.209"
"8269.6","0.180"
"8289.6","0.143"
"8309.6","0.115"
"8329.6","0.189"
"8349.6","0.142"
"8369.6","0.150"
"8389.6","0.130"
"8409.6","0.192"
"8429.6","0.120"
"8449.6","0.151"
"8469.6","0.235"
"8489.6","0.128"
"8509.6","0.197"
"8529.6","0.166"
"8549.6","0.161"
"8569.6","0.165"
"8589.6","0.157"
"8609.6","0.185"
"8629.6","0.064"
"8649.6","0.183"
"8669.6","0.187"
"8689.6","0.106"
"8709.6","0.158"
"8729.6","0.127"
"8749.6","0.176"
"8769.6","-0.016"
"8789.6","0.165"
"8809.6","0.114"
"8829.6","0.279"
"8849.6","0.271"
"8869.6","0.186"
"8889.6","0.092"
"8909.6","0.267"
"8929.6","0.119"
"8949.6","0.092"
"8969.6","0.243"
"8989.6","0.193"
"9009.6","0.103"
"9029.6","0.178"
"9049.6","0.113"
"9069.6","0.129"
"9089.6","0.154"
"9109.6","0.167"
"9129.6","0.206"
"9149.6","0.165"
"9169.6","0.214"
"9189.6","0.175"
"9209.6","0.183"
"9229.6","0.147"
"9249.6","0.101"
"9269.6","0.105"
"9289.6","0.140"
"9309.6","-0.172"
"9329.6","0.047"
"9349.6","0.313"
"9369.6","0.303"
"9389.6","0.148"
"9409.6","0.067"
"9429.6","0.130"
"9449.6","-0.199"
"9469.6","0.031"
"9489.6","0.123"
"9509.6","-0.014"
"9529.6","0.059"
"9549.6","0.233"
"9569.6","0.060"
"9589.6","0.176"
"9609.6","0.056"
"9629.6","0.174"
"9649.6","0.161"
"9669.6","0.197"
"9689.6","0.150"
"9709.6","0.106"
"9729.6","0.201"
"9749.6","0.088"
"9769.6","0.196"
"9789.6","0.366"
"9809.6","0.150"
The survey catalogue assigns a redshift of 0.972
